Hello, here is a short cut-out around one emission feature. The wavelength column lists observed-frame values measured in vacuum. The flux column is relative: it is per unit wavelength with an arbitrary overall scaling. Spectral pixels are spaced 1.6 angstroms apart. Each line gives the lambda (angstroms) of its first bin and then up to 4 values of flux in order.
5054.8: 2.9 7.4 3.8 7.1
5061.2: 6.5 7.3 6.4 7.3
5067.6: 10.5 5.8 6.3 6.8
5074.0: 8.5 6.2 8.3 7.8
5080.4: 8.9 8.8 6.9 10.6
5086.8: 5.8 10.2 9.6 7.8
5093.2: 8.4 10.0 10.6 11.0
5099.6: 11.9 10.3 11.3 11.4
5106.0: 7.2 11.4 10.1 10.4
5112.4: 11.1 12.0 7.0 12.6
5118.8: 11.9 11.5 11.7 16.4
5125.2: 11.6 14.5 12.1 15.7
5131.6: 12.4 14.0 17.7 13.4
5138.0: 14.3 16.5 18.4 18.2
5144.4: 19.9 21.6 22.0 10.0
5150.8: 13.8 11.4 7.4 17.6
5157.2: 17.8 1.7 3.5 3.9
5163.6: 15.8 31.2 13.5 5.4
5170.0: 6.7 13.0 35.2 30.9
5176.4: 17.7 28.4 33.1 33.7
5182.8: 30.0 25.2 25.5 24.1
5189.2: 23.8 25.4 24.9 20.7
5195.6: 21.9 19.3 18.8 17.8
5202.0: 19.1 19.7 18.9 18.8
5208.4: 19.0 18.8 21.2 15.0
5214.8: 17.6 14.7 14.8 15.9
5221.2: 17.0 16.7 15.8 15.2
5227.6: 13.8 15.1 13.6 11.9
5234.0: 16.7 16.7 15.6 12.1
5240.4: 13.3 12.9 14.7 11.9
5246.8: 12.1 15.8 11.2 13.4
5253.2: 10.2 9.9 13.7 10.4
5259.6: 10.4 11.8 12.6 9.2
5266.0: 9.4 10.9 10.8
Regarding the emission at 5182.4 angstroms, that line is C IV 1549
